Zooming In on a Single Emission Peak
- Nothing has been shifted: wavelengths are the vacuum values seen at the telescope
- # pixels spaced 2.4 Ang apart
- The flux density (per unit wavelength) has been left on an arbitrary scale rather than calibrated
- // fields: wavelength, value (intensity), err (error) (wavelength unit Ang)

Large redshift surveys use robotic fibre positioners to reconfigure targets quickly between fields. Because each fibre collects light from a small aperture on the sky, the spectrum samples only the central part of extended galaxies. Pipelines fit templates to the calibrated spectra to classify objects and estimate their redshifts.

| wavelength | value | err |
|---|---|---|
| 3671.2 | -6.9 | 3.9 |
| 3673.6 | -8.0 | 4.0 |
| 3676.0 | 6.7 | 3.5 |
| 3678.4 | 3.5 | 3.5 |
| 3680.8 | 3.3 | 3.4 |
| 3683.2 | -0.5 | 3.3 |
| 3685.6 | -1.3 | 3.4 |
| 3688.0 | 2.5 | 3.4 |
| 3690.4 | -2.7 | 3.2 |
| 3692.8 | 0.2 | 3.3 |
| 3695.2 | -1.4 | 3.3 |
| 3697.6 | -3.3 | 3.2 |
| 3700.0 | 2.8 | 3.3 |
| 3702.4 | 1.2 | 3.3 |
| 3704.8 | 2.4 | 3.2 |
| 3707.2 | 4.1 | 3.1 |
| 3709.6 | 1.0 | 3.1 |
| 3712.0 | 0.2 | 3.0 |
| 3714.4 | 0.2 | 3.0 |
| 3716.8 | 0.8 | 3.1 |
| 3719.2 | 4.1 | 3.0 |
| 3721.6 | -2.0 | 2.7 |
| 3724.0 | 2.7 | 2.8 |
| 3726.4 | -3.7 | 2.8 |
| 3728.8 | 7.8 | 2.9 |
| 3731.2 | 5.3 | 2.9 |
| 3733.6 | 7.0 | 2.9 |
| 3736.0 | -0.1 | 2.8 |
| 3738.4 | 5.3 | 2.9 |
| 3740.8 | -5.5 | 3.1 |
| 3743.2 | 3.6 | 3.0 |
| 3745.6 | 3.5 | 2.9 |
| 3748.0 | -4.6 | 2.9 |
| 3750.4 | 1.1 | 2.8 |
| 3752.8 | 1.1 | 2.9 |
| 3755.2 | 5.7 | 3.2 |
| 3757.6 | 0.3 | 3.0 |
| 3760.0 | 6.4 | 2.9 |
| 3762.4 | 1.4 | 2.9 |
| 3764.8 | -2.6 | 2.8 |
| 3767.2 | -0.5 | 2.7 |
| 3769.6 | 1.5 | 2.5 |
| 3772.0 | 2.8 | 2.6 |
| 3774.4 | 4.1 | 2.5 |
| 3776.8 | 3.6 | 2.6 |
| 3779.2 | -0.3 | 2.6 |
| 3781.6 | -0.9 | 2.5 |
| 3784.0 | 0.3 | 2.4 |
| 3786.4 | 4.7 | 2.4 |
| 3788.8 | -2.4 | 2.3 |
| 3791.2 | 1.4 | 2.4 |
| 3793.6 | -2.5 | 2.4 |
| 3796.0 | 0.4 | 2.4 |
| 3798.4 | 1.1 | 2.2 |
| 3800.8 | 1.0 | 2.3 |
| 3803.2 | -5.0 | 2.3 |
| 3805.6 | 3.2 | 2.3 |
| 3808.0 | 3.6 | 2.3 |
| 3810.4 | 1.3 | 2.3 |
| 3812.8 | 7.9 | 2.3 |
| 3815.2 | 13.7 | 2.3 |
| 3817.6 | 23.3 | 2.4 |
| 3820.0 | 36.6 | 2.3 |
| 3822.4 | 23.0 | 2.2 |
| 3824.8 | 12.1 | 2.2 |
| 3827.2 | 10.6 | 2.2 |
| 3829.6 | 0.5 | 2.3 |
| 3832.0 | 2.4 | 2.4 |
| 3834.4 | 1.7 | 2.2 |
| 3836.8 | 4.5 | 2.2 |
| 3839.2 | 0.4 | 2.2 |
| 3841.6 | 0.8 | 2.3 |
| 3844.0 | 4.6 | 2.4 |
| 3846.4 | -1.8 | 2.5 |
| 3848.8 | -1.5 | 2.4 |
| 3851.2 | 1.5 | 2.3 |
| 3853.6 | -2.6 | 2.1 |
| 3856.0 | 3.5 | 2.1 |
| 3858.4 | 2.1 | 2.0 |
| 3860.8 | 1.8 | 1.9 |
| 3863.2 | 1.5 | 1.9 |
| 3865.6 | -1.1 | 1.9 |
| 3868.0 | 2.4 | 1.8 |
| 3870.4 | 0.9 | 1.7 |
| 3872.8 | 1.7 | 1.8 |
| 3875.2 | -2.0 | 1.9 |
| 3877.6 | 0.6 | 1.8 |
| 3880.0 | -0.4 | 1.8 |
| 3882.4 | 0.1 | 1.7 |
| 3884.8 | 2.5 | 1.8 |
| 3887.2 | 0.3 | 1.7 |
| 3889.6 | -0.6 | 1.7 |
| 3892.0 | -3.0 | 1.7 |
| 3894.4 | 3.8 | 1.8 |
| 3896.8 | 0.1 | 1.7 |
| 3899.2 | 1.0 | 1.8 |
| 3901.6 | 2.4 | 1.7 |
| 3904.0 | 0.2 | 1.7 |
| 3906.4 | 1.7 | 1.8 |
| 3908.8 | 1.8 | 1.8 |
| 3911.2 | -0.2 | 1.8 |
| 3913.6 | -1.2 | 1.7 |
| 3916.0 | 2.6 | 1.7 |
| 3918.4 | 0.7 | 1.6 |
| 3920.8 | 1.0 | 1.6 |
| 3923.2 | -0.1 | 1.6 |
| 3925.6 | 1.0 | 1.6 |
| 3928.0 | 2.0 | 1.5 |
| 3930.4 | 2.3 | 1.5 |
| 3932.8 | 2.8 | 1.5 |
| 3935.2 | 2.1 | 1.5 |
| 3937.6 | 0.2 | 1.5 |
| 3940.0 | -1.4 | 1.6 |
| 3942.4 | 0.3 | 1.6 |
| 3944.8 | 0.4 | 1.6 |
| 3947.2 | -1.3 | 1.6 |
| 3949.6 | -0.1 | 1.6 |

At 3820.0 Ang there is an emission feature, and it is C IV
